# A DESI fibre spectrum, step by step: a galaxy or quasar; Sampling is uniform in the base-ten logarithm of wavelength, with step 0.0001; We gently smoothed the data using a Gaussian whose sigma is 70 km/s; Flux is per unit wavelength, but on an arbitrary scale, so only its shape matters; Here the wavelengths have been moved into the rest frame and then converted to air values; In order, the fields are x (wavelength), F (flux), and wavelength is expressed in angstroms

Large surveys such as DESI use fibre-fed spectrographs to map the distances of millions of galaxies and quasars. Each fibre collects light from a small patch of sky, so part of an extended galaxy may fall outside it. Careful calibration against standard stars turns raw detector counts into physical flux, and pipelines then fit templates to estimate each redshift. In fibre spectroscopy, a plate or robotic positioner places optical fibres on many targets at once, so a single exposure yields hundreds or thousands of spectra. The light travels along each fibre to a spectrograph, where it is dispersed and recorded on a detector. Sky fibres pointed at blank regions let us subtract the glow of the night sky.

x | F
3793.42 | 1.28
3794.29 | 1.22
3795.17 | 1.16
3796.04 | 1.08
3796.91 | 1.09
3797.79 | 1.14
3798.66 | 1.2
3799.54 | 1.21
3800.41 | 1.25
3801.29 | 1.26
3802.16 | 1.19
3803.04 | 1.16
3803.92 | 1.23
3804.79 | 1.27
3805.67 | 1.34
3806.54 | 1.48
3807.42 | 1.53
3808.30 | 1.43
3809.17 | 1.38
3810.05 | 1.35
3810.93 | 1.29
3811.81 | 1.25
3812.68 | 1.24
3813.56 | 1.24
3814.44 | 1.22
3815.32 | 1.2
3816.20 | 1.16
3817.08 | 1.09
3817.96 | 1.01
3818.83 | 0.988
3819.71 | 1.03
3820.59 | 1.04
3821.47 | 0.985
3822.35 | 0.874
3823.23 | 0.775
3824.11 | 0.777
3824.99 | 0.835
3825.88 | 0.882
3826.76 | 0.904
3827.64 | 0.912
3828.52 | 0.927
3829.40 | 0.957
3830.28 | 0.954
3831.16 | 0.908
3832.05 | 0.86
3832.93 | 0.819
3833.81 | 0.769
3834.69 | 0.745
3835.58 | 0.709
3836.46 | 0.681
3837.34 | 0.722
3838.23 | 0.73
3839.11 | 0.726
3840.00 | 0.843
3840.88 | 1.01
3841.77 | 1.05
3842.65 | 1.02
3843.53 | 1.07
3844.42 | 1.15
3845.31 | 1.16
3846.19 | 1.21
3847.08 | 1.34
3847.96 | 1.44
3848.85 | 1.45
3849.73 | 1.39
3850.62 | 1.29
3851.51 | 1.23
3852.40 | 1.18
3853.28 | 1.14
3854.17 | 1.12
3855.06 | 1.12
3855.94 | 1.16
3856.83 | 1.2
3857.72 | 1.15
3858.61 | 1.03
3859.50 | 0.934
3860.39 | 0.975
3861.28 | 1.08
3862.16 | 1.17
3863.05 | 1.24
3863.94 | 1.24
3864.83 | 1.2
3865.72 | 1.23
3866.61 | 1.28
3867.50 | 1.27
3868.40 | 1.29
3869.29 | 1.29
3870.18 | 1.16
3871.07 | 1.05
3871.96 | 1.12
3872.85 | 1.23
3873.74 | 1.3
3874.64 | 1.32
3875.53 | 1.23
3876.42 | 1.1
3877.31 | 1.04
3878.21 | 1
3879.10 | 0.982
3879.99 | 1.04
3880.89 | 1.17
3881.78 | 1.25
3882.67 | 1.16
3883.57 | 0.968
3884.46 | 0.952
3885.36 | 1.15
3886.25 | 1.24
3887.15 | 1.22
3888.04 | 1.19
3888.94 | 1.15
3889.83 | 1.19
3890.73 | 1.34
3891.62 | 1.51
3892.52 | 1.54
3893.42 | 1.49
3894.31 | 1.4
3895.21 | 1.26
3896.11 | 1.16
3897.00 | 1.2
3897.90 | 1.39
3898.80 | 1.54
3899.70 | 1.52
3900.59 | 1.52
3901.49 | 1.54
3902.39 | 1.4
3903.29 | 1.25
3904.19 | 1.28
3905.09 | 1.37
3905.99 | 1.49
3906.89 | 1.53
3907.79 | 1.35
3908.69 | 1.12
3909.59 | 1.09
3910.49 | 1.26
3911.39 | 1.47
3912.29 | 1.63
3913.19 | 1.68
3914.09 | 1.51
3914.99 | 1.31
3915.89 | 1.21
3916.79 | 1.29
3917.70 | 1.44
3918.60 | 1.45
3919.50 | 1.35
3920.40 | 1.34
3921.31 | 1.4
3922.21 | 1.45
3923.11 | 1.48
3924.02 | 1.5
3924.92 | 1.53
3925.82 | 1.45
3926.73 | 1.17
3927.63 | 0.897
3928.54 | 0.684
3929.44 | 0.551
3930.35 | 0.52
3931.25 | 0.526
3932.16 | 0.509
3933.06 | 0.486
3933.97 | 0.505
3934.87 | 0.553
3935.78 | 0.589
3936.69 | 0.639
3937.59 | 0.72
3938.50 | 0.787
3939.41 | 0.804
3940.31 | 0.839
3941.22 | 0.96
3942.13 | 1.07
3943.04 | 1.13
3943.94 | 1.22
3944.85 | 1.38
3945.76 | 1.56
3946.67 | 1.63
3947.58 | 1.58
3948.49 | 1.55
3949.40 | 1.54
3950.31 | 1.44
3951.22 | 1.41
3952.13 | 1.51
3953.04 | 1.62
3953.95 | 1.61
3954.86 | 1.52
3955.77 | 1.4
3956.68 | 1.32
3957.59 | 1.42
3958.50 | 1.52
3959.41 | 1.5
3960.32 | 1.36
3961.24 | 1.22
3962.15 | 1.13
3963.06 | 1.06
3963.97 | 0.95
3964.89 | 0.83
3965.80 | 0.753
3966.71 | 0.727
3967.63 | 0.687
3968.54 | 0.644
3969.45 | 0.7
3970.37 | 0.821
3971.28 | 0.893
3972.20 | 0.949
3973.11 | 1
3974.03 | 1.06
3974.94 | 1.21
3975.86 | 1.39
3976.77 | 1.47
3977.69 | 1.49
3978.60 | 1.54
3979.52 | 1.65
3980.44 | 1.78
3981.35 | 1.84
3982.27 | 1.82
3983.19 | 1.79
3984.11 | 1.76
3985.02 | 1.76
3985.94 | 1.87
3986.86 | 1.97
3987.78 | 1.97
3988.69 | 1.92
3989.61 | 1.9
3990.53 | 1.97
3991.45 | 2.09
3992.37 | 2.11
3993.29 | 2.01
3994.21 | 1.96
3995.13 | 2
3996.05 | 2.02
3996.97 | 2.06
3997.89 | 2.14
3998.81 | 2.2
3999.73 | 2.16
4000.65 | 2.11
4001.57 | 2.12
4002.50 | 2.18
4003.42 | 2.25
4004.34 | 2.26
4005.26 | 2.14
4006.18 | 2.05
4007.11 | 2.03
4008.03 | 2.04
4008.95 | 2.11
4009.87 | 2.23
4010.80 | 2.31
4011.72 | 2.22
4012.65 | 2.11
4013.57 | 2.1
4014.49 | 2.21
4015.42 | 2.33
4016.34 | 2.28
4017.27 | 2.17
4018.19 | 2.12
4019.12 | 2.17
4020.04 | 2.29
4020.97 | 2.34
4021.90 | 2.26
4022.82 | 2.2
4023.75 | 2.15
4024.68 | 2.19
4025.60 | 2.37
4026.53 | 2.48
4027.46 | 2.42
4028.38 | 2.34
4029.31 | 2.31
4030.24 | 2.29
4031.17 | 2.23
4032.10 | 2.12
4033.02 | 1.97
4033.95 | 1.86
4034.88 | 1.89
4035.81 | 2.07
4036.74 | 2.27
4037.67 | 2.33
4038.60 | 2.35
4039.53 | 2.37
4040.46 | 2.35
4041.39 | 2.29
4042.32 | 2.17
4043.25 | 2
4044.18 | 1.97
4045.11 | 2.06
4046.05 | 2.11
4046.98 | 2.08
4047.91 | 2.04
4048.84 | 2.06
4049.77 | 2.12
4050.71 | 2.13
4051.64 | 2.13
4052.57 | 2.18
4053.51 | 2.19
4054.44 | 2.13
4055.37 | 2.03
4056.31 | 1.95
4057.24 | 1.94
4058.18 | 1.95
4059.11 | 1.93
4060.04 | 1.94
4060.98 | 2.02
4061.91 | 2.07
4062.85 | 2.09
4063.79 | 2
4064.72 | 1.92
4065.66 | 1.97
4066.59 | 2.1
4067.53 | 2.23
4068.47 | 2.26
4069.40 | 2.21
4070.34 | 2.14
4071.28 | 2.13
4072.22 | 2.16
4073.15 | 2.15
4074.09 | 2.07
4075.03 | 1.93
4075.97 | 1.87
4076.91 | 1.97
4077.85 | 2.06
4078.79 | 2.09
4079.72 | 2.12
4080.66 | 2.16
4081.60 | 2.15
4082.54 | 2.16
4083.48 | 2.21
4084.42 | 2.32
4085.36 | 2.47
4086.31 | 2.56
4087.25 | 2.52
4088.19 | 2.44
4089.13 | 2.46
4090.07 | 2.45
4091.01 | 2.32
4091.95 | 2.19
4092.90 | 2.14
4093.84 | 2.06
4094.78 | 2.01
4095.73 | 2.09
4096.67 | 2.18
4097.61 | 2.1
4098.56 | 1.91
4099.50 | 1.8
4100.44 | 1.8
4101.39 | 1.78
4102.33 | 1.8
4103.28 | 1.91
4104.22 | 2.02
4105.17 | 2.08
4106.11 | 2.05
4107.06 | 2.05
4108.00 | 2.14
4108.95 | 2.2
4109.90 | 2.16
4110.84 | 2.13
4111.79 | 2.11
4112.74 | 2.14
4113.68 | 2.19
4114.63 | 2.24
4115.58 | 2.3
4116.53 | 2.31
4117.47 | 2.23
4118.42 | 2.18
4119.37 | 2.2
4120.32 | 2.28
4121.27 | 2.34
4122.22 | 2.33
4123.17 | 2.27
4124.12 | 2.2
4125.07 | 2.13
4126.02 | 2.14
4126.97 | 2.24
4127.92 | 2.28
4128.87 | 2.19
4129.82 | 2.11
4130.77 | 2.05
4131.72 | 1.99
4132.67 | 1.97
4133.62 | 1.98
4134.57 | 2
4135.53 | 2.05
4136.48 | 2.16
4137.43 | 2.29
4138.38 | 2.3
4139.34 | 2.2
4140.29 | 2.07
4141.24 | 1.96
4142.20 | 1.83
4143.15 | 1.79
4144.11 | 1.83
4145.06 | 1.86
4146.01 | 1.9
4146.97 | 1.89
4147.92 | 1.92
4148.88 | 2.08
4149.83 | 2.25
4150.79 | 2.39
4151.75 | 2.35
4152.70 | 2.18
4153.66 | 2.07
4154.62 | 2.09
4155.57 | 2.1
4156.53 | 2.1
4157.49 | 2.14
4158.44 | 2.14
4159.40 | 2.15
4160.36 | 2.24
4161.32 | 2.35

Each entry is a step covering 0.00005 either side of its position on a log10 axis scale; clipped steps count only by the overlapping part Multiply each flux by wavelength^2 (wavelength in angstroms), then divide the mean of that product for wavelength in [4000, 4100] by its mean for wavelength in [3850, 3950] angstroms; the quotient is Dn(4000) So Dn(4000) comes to 1.95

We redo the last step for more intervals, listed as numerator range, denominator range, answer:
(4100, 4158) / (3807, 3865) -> 2.28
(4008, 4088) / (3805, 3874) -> 2.19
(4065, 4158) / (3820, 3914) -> 2.08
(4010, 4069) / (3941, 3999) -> 1.51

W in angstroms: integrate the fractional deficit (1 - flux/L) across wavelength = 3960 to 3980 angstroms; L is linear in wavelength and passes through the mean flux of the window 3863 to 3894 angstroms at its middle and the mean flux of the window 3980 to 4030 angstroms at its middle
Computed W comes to 8.5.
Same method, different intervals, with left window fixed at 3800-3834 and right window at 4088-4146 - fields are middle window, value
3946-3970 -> 4.8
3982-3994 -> -1.7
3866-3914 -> 2.4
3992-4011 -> -4.4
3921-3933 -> 3.6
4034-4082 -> -4.6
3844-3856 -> -0.3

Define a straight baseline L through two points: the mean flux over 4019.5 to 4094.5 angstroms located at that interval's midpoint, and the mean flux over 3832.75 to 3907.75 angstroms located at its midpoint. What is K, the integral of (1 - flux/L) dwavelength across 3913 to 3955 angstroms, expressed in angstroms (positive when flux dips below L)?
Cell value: 9.73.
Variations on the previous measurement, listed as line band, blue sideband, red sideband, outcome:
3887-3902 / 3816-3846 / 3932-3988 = -4.1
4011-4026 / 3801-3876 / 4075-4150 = -3.8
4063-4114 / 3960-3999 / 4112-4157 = -4.9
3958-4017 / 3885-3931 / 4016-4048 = 6.3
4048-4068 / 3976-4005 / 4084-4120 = 0.2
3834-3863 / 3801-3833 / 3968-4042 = 4.2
